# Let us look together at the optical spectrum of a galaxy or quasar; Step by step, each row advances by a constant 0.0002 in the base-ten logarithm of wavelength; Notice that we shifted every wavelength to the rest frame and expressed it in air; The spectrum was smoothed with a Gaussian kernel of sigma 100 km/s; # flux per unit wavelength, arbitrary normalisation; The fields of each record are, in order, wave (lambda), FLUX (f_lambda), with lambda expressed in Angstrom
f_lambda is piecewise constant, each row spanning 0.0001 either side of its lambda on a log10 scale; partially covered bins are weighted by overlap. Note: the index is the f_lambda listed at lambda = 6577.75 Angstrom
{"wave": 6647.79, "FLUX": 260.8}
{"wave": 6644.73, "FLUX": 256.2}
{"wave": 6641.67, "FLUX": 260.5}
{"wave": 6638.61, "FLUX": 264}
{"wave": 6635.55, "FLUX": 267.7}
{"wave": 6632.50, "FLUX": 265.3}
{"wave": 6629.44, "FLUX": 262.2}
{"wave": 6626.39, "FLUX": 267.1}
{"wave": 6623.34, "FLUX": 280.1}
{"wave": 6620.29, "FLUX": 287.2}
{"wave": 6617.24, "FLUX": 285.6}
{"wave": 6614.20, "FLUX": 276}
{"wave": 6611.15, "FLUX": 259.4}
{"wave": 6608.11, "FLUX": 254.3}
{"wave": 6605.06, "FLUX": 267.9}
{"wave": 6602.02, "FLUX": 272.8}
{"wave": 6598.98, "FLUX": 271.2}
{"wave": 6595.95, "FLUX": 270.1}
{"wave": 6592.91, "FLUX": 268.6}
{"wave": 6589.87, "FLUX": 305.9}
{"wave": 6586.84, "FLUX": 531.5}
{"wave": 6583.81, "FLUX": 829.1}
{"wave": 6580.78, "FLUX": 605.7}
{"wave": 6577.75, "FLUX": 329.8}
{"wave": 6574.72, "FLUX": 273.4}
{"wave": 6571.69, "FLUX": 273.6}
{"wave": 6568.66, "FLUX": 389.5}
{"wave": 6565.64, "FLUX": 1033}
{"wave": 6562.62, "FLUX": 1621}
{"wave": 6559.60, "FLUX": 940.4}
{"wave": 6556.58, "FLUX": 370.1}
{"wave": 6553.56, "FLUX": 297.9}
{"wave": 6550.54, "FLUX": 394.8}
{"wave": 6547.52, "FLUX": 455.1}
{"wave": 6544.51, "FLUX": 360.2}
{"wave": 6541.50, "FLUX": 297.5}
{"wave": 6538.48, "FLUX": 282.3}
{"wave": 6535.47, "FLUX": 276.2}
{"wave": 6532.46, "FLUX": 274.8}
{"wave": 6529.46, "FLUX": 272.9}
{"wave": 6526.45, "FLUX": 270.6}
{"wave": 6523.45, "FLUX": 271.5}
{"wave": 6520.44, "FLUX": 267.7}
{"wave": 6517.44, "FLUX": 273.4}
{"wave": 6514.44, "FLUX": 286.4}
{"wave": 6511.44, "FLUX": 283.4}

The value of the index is 329.8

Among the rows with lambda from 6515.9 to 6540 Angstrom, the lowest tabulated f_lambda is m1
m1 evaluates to 267.7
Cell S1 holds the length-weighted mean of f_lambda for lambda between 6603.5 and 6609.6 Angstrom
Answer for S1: 261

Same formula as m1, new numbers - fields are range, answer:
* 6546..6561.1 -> 297.9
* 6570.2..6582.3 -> 273.4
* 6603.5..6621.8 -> 254.3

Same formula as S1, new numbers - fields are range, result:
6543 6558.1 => 376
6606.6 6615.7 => 263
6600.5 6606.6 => 270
